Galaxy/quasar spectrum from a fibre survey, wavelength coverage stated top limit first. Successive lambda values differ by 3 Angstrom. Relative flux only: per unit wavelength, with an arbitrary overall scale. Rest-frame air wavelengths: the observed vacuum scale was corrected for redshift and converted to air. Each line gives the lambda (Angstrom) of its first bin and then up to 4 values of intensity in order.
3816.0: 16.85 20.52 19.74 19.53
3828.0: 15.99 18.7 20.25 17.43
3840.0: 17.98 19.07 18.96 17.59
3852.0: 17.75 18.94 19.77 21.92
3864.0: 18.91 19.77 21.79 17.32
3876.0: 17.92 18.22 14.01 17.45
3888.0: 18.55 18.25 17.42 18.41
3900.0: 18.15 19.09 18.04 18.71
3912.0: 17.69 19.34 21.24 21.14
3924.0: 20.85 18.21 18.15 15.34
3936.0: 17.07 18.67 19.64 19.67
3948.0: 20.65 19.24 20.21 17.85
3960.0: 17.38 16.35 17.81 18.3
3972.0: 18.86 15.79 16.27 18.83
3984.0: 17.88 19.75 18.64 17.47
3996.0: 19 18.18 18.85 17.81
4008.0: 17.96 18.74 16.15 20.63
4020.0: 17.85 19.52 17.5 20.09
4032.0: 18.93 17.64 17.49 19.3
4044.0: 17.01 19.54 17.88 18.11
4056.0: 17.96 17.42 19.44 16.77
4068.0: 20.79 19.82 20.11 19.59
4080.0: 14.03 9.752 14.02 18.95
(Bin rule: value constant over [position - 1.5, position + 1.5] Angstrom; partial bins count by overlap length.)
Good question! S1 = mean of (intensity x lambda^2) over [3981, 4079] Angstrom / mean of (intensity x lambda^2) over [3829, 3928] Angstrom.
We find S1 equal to 1.07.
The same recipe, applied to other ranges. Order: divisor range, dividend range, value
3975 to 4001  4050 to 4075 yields 1.07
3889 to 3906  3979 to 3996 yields 1.06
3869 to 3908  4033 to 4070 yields 1.10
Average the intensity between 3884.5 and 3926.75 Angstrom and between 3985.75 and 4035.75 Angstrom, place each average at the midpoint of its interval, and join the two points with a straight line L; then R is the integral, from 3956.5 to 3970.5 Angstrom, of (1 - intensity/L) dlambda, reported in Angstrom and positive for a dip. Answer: 0.9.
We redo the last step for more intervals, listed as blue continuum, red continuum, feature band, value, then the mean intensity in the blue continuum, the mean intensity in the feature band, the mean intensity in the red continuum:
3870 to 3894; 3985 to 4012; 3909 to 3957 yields -2.8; 17.7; 19.1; 18.5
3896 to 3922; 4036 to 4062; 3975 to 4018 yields 0.7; 19.1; 18.2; 18.2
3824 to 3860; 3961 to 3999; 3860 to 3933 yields -1.6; 18.5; 18.7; 17.9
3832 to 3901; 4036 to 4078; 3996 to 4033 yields 0.2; 18.5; 18.5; 18.6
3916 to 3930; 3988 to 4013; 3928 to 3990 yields 3.4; 20.1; 18.2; 18.3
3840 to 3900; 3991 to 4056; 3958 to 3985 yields 1.3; 18.5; 17.5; 18.4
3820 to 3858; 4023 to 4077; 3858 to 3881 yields -0.9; 18.6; 19.3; 18.6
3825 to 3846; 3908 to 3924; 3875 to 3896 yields 2.0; 18.4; 17.4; 19.8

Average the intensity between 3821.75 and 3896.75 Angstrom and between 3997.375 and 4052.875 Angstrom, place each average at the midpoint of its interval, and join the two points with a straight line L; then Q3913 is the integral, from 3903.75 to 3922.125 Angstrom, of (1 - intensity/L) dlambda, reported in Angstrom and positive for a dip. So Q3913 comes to -0.8 Angstrom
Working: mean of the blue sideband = 18.5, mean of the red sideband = 18.4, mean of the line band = 19.3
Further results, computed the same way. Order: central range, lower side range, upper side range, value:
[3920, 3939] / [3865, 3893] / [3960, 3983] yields -0.7 Angstrom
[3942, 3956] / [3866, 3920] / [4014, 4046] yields -1.0 Angstrom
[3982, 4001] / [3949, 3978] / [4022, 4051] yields -0.4 Angstrom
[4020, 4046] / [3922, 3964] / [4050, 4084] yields -0.6 Angstrom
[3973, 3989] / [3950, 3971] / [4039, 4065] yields 0.4 Angstrom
